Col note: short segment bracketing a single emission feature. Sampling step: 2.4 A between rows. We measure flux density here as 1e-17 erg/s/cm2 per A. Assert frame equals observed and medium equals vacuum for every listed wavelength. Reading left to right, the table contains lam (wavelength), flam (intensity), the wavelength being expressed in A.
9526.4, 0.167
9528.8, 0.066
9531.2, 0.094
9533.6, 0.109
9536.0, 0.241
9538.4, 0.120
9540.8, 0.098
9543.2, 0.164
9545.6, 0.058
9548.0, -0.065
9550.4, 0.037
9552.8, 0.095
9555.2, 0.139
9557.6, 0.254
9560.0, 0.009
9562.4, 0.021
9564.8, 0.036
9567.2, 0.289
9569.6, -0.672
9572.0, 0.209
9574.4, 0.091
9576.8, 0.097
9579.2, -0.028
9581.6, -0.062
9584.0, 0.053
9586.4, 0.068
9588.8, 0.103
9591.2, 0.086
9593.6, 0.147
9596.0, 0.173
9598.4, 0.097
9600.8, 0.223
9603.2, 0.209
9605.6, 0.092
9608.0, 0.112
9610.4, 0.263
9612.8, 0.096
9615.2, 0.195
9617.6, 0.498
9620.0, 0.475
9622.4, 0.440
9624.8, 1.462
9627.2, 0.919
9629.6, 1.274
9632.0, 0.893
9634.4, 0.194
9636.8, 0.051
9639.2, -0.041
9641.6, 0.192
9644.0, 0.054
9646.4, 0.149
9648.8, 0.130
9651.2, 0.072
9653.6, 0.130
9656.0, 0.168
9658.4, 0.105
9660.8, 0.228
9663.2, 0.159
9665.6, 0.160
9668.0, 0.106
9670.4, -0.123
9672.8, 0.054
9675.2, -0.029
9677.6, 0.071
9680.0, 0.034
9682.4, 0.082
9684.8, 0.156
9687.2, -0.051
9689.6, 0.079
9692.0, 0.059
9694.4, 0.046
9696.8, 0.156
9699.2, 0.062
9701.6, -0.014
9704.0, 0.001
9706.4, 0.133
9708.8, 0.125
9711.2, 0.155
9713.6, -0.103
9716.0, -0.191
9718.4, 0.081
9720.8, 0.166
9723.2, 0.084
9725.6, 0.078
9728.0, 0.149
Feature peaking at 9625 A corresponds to [O II] 3727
